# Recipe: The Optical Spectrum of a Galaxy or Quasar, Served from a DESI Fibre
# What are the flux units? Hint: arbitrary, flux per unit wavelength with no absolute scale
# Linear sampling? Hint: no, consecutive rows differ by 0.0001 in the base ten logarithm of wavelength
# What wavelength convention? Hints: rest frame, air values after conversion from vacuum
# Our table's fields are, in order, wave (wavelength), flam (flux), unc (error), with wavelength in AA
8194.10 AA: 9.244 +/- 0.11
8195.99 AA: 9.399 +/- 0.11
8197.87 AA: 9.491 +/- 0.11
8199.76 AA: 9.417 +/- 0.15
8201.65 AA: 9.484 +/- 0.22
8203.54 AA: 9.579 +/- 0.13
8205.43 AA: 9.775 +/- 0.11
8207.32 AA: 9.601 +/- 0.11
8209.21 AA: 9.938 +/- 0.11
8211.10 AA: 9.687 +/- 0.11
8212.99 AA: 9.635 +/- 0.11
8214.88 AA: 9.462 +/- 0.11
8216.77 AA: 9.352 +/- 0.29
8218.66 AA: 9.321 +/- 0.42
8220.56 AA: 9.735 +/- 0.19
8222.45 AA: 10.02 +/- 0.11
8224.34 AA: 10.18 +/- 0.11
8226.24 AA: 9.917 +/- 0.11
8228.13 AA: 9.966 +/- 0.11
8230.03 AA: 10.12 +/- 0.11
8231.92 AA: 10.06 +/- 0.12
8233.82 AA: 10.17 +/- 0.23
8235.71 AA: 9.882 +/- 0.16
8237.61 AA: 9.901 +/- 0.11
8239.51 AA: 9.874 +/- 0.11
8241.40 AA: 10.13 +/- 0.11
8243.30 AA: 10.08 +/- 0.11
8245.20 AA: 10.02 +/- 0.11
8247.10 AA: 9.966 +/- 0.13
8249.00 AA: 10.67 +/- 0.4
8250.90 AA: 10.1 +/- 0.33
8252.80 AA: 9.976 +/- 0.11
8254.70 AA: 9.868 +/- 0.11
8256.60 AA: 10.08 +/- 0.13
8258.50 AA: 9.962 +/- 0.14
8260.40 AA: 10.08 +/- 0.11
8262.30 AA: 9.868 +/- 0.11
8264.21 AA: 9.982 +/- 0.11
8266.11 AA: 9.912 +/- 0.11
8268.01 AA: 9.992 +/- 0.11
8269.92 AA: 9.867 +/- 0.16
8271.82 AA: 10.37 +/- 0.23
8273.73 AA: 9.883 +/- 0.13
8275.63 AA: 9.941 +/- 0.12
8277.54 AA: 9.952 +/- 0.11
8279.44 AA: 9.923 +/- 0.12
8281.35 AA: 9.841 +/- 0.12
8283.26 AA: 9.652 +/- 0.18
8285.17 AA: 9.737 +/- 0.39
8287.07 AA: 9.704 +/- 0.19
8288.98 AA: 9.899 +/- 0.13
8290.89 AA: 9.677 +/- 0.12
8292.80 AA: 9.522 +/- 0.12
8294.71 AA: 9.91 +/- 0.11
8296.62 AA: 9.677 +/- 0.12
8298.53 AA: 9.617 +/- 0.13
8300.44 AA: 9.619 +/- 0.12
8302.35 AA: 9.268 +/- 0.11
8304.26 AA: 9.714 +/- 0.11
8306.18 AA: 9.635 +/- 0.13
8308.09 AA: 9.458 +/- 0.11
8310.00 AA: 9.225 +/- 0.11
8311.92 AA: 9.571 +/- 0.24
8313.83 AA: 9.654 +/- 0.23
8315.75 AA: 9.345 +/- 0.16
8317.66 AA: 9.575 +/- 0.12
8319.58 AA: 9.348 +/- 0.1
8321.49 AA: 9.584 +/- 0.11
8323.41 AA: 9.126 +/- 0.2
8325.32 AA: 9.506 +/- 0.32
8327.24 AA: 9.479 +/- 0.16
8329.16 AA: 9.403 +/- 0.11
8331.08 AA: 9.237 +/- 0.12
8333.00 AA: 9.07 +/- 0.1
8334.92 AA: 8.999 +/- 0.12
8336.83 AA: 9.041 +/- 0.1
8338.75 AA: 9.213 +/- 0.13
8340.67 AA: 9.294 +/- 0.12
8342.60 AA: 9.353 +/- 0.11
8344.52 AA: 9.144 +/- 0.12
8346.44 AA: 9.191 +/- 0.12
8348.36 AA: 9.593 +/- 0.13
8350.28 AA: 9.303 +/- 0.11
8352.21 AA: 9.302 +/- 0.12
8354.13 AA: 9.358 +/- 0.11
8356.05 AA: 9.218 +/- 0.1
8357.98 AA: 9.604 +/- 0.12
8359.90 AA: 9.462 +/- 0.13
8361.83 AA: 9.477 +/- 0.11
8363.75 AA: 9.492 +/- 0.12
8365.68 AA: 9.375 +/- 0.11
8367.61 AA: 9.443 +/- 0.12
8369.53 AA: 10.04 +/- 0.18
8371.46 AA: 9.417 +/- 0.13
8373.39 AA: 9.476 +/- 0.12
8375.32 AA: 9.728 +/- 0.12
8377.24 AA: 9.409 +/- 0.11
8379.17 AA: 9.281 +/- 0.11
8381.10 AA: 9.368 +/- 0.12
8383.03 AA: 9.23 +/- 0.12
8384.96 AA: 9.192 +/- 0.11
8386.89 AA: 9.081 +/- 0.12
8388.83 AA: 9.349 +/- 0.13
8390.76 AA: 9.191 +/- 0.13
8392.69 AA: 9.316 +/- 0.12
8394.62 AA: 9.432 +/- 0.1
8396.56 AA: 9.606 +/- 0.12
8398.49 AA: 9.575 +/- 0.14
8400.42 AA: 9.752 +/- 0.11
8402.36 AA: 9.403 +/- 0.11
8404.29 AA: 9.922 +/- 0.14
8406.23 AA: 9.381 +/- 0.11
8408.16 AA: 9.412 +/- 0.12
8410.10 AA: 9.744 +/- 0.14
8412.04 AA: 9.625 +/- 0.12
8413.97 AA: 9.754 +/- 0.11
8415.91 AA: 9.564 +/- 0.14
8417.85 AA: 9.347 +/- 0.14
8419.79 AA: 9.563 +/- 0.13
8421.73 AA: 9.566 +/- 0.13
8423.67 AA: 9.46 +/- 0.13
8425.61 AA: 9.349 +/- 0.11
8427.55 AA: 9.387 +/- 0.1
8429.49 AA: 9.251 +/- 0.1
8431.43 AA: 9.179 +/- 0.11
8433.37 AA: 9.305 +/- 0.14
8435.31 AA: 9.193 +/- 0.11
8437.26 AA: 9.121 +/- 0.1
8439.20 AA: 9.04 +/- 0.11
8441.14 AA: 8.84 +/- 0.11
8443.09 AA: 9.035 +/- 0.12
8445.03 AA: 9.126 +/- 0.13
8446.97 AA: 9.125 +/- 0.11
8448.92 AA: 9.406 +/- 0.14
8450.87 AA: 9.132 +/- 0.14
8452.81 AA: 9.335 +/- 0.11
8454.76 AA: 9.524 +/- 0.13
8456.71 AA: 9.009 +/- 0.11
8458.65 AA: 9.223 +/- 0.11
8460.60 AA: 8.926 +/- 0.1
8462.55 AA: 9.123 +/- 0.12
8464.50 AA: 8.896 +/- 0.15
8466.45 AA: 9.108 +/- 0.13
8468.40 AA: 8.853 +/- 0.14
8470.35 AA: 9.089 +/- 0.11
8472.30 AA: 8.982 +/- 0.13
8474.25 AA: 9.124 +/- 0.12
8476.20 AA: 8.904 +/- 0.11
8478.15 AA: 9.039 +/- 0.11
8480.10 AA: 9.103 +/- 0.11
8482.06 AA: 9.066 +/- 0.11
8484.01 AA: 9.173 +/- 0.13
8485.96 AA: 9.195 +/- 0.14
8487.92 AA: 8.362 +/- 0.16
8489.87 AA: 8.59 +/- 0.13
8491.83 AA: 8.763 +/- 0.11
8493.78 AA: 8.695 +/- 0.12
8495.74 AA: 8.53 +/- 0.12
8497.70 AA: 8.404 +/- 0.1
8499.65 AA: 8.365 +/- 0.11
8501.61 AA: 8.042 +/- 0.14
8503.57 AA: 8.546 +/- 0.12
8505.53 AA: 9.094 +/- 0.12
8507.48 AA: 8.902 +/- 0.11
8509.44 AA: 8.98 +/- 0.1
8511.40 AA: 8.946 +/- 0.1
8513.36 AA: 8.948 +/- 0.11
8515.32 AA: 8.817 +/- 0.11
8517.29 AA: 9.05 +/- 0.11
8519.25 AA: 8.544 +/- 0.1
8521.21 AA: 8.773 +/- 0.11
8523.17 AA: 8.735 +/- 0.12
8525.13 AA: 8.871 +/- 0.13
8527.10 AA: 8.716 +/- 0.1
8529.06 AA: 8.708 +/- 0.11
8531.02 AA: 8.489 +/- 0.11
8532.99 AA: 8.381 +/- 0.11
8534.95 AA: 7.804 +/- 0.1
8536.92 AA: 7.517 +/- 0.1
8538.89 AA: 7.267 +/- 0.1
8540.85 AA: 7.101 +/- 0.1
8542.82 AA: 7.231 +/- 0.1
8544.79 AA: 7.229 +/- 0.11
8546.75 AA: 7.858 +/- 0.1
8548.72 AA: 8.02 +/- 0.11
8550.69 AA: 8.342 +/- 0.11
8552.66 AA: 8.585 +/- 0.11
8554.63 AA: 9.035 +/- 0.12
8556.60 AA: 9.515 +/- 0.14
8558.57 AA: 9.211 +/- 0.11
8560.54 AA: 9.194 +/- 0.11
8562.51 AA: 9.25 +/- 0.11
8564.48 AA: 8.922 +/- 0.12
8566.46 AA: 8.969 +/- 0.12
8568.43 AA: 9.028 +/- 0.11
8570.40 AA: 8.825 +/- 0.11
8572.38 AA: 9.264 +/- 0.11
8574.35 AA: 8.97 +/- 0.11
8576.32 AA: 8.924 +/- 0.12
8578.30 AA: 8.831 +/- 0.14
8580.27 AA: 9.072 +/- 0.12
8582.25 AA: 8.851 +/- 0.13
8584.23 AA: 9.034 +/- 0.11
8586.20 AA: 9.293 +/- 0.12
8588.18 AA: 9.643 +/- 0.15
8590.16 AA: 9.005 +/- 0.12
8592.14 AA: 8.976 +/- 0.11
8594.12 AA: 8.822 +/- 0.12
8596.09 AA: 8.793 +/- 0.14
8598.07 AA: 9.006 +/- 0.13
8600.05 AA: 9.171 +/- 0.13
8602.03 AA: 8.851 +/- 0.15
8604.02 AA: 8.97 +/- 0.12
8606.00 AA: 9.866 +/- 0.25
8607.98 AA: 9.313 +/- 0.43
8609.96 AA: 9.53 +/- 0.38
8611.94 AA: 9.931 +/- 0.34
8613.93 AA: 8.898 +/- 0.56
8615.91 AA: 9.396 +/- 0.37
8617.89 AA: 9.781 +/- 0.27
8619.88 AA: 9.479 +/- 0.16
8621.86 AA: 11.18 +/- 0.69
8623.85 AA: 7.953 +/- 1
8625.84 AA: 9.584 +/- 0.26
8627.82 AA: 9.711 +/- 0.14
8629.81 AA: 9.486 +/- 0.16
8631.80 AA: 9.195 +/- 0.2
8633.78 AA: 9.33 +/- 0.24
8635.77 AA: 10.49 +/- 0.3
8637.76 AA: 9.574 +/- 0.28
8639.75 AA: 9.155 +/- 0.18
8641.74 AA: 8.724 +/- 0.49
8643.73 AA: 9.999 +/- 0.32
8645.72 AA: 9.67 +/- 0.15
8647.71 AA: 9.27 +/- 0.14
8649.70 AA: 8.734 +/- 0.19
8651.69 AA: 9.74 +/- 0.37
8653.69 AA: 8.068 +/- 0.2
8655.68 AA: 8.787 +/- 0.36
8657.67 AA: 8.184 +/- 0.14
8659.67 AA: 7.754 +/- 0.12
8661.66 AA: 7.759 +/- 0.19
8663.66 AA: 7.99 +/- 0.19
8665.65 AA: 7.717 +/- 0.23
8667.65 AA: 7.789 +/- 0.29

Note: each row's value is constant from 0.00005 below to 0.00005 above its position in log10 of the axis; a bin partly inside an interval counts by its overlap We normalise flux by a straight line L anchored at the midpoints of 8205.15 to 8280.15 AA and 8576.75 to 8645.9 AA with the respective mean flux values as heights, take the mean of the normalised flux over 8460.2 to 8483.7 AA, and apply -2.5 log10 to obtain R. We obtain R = 0.06 mag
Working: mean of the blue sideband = 9.93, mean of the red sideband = 9.32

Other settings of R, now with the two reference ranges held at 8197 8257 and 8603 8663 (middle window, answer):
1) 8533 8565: 0.14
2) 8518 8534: 0.09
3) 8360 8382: 0.02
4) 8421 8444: 0.04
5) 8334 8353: 0.05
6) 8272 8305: 0.00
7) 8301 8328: 0.03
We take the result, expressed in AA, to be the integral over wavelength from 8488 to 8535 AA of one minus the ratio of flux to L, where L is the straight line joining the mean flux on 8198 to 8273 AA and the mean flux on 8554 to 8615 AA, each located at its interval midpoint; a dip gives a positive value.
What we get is 3.2 AA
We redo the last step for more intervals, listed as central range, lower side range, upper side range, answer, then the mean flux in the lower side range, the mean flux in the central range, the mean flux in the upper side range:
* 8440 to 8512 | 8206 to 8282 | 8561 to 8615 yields 3.43 AA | 9.93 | 8.93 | 9.11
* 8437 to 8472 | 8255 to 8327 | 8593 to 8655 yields 1.58 AA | 9.72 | 9.1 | 9.34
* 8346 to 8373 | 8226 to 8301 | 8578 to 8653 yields 0.87 AA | 9.94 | 9.45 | 9.32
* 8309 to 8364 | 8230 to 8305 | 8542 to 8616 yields 1.96 AA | 9.91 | 9.35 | 8.94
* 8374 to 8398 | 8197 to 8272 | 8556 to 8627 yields 0.60 AA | 9.88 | 9.36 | 9.2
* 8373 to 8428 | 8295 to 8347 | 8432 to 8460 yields -1.28 AA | 9.39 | 9.46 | 9.17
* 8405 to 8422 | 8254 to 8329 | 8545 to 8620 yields -0.22 AA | 9.71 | 9.55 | 9.04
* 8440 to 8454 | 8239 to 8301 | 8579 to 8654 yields 0.68 AA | 9.92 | 9.15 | 9.31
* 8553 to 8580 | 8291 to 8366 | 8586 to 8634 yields 0.81 AA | 9.41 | 9.06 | 9.33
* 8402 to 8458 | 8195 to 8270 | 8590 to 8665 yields 0.96 AA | 9.86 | 9.35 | 9.16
